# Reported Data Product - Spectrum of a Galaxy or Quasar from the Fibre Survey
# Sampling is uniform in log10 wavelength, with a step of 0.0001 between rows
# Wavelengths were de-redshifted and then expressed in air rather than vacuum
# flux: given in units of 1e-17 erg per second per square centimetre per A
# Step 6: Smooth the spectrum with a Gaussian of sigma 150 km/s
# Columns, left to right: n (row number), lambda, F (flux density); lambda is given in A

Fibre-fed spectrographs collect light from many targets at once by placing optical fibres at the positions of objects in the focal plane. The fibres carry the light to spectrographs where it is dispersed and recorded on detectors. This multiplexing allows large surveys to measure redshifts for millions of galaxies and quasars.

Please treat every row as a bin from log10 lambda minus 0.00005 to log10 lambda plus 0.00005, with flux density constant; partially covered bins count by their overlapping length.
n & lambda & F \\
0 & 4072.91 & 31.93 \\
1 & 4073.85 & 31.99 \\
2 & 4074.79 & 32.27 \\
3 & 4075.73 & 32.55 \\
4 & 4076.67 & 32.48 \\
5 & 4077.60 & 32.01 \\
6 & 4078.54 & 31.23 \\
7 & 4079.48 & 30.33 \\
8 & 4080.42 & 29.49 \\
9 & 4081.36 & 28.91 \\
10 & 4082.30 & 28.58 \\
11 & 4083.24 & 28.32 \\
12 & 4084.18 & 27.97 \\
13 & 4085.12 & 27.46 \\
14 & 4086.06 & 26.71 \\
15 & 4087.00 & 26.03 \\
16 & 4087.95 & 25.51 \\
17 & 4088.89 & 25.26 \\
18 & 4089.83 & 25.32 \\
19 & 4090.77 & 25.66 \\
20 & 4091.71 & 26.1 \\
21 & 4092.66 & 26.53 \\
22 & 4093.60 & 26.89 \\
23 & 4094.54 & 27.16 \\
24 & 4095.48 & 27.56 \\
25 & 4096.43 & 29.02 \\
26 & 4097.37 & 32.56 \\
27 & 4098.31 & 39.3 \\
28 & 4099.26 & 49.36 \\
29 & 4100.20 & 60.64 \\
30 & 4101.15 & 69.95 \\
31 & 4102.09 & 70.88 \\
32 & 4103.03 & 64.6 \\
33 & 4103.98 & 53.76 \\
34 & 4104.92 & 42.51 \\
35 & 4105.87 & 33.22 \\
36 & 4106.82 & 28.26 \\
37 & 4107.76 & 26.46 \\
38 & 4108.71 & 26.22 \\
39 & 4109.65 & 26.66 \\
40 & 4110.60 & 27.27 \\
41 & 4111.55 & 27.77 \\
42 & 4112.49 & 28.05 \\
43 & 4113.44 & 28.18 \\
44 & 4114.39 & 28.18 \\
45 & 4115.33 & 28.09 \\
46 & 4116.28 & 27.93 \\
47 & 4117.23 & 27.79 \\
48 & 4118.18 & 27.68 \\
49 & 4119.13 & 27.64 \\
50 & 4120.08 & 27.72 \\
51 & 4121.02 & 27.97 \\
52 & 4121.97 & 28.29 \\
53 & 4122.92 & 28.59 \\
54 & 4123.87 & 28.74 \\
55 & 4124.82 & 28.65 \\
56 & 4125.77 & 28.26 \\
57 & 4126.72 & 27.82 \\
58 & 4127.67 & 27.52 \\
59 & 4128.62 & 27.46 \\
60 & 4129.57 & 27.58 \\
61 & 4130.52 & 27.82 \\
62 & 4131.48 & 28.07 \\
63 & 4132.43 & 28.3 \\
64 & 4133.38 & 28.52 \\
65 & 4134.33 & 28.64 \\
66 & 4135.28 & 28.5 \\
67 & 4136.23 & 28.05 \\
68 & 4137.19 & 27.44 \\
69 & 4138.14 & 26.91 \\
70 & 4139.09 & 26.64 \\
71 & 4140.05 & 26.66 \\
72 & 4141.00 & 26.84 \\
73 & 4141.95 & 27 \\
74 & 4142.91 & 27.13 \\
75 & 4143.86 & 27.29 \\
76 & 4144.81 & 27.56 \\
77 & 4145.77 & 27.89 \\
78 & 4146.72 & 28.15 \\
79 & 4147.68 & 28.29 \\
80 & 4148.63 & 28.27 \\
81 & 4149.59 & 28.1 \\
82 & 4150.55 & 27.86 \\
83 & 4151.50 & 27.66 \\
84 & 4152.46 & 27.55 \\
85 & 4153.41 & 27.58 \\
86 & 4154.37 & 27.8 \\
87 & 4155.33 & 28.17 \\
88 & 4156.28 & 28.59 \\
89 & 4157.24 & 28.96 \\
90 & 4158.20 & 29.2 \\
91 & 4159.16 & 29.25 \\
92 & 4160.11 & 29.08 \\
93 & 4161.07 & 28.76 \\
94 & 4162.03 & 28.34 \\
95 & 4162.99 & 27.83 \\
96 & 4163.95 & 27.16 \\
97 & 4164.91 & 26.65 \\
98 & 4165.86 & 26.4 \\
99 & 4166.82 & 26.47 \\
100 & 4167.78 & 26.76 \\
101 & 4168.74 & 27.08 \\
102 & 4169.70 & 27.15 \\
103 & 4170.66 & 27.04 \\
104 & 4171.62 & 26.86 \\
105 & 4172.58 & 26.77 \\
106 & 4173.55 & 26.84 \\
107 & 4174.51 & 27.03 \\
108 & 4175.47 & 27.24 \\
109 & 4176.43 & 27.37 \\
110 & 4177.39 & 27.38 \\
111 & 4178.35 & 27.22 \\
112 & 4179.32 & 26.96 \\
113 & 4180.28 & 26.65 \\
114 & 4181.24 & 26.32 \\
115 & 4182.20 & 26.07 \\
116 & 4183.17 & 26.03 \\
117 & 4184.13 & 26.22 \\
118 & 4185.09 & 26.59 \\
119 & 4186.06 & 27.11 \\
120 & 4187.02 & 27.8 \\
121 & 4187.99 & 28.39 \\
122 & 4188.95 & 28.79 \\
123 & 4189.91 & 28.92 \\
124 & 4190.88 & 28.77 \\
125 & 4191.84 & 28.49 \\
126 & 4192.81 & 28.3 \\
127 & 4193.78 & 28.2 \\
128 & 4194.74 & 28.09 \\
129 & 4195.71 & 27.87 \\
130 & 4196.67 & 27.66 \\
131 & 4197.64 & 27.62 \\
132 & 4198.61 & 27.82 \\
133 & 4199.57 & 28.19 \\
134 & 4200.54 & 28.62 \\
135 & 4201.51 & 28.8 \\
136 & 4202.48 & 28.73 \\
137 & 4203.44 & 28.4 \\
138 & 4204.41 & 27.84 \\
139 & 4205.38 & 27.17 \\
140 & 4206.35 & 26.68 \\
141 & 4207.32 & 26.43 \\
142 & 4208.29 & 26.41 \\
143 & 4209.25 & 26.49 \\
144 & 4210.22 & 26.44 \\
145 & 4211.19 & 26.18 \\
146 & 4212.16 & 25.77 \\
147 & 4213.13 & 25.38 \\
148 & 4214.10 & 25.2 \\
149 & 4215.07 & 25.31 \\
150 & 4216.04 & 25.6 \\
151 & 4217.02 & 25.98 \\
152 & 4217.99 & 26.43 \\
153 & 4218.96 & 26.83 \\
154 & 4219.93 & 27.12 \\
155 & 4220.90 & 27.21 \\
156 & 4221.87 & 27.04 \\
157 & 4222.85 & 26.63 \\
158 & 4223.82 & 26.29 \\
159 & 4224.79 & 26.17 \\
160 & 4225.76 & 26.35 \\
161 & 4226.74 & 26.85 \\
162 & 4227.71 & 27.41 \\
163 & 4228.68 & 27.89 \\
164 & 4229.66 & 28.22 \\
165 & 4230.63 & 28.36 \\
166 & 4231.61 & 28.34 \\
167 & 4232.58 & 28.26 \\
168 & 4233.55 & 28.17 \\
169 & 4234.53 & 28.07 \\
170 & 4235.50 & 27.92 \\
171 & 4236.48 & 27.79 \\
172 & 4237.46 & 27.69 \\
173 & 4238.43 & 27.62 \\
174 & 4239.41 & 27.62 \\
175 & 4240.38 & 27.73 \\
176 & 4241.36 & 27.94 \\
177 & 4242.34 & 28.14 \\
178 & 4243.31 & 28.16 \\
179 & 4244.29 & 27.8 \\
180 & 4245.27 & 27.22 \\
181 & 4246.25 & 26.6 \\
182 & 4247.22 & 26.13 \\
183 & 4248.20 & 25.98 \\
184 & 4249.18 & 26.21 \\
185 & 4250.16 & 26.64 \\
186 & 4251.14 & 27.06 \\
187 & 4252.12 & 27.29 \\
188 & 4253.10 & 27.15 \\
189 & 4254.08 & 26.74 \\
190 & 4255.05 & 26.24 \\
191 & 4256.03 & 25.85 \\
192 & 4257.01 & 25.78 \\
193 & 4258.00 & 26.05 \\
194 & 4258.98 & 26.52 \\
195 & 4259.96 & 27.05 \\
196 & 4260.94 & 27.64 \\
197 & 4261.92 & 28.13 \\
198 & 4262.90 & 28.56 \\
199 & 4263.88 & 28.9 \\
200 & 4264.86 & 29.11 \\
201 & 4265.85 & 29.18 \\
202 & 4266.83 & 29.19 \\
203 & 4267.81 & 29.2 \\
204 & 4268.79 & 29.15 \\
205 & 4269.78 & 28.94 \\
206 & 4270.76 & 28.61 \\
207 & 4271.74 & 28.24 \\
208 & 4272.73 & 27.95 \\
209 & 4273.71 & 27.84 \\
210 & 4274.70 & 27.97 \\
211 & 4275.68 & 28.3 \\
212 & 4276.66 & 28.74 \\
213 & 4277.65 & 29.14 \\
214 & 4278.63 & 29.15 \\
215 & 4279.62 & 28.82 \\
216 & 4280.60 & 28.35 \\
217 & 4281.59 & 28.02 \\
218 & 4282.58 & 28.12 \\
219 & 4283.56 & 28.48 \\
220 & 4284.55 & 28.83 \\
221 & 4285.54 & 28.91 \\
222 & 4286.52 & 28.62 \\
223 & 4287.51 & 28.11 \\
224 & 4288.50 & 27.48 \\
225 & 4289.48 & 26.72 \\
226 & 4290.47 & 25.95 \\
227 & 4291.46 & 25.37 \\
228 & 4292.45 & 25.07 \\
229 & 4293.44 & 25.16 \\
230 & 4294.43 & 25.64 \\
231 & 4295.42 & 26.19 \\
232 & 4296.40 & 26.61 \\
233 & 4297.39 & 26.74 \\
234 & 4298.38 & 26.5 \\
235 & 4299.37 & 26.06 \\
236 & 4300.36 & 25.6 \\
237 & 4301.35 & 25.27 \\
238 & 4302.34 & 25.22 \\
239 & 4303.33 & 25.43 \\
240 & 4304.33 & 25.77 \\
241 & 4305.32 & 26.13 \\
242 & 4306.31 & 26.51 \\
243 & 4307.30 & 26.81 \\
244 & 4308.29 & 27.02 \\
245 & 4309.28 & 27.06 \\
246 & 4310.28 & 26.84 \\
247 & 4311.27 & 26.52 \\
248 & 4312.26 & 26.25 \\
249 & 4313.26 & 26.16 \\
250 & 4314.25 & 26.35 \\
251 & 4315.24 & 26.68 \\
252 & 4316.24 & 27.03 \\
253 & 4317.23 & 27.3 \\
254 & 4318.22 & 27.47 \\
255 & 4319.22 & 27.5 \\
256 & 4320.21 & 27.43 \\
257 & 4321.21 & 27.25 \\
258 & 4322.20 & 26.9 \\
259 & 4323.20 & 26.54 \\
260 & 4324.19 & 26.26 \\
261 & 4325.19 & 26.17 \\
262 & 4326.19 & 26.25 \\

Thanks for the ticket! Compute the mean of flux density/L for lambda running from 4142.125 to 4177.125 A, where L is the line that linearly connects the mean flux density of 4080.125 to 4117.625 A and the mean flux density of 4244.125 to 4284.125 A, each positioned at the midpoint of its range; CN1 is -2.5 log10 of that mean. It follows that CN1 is 0.14 mag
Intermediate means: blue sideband 33.4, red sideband 27.8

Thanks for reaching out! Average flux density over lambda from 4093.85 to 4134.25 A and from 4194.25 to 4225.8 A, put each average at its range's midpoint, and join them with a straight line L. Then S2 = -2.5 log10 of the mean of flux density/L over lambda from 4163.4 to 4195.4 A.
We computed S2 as 0.07 mag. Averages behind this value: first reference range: 33.4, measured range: 27.3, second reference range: 26.9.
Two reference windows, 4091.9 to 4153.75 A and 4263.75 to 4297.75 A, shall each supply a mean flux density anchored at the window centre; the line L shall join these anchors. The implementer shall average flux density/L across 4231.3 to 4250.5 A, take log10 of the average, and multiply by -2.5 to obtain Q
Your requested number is 0.049 mag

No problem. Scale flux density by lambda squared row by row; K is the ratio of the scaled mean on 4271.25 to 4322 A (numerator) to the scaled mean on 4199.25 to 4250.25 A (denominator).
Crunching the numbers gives 1.03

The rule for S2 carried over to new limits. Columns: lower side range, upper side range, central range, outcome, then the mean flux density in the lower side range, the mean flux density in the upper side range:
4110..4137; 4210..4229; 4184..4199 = -0.04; 28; 26.4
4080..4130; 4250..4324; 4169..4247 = 0.08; 32.1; 27.2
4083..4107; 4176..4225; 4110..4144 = 0.21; 36.6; 27.1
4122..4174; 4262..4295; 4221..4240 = 0.02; 27.8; 28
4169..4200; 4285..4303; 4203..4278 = -0.02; 27.4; 26.4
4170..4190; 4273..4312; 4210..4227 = 0.03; 27.1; 27.1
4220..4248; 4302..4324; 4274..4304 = -0.01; 27.5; 26.6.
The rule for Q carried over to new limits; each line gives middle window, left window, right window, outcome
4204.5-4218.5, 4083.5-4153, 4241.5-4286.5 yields 0.11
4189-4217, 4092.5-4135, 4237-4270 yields 0.08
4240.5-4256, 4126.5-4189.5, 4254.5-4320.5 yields 0.01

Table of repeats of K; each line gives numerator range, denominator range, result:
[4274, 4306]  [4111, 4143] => 1.05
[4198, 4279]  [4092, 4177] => 0.95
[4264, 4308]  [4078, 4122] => 0.92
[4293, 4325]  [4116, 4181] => 1.03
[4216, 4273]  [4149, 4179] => 1.03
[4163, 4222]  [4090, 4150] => 0.89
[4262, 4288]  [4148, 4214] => 1.09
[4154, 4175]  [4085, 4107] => 0.76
